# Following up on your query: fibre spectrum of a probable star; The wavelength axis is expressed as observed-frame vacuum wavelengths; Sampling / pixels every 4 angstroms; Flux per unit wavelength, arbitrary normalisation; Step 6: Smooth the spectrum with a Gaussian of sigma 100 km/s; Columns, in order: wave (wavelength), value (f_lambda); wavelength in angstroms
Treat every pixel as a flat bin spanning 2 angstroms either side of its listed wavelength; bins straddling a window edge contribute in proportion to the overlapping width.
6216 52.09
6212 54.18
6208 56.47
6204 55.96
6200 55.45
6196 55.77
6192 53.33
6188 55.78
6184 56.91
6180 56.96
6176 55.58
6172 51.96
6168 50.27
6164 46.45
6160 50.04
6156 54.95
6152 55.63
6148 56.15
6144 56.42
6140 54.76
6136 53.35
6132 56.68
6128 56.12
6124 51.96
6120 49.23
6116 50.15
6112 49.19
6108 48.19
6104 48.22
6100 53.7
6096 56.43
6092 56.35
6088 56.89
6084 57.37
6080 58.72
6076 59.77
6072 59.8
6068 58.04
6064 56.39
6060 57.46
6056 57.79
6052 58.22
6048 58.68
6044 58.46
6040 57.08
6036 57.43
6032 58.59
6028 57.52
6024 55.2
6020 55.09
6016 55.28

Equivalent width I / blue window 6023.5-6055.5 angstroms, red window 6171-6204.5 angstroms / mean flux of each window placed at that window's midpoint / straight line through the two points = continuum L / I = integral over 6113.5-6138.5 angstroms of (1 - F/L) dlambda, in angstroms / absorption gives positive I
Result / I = 1.5 angstroms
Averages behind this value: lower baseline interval 57.8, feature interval 52.9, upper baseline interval 55.4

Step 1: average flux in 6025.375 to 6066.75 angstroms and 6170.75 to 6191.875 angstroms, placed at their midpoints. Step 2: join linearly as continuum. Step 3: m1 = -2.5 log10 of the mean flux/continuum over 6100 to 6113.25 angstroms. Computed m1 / 0.152 mag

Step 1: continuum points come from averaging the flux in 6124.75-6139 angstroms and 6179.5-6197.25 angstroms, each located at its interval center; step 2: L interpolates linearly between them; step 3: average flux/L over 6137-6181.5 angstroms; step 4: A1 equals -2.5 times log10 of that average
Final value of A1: 0.04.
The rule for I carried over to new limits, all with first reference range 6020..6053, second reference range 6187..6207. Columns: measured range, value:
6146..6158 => 0.1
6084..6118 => 2.4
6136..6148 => 0.2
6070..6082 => -0.5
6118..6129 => 0.8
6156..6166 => 1.1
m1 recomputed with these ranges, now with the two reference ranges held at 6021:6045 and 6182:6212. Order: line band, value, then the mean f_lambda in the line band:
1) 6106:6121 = 0.15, 49.2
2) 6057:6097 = -0.02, 57.8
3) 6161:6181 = 0.08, 51.9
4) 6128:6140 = 0.02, 55.2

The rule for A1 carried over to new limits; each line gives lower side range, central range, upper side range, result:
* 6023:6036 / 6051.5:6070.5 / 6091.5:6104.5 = -0.03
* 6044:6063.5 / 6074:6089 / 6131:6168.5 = -0.03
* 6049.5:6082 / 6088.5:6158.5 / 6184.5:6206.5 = 0.07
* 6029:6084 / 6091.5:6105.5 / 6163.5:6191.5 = 0.06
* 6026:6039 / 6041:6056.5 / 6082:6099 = -0.02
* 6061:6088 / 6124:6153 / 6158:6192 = -0.01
